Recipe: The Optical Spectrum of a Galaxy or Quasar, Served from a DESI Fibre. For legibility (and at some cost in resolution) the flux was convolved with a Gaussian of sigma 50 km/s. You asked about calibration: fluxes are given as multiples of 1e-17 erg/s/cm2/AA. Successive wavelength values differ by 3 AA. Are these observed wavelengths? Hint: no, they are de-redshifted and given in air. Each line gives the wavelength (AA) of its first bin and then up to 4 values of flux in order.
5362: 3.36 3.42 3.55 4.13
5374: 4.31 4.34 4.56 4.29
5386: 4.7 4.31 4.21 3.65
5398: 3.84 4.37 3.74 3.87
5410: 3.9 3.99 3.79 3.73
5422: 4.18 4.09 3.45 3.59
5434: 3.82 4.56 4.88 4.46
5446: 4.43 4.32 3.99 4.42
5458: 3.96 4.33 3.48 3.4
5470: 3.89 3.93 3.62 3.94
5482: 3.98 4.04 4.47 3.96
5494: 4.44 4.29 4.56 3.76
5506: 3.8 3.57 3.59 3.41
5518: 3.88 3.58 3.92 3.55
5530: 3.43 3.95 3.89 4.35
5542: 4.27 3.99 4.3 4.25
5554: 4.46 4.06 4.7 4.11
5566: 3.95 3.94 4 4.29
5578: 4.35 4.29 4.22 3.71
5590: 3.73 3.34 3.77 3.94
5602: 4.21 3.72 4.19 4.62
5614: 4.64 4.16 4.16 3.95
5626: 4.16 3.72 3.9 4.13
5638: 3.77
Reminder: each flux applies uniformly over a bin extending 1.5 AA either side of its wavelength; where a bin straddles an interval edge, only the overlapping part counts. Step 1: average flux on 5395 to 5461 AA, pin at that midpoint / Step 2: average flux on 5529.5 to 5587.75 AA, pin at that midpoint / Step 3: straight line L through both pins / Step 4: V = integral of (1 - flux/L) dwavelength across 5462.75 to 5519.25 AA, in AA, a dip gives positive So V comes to 2.8 AA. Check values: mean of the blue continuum 4.06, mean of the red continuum 4.14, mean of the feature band 3.9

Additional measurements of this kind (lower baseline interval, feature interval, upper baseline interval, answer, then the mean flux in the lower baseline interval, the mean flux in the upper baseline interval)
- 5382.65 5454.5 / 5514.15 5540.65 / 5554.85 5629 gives 2.0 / 4.09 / 4.09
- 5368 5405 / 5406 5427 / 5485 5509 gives 1.2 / 4.18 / 4.14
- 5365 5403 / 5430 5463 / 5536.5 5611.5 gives -0.9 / 4.15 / 4.1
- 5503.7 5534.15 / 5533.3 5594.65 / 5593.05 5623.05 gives -3.5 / 3.67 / 4.11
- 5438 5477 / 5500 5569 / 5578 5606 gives 0.5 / 4.1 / 3.91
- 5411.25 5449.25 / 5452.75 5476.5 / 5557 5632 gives 1.1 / 4.09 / 4.07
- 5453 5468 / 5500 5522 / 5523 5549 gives 1.3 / 3.94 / 3.96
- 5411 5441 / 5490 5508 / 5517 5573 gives -0.5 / 3.99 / 4.03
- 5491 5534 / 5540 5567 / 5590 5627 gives -2.1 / 3.84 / 4.06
